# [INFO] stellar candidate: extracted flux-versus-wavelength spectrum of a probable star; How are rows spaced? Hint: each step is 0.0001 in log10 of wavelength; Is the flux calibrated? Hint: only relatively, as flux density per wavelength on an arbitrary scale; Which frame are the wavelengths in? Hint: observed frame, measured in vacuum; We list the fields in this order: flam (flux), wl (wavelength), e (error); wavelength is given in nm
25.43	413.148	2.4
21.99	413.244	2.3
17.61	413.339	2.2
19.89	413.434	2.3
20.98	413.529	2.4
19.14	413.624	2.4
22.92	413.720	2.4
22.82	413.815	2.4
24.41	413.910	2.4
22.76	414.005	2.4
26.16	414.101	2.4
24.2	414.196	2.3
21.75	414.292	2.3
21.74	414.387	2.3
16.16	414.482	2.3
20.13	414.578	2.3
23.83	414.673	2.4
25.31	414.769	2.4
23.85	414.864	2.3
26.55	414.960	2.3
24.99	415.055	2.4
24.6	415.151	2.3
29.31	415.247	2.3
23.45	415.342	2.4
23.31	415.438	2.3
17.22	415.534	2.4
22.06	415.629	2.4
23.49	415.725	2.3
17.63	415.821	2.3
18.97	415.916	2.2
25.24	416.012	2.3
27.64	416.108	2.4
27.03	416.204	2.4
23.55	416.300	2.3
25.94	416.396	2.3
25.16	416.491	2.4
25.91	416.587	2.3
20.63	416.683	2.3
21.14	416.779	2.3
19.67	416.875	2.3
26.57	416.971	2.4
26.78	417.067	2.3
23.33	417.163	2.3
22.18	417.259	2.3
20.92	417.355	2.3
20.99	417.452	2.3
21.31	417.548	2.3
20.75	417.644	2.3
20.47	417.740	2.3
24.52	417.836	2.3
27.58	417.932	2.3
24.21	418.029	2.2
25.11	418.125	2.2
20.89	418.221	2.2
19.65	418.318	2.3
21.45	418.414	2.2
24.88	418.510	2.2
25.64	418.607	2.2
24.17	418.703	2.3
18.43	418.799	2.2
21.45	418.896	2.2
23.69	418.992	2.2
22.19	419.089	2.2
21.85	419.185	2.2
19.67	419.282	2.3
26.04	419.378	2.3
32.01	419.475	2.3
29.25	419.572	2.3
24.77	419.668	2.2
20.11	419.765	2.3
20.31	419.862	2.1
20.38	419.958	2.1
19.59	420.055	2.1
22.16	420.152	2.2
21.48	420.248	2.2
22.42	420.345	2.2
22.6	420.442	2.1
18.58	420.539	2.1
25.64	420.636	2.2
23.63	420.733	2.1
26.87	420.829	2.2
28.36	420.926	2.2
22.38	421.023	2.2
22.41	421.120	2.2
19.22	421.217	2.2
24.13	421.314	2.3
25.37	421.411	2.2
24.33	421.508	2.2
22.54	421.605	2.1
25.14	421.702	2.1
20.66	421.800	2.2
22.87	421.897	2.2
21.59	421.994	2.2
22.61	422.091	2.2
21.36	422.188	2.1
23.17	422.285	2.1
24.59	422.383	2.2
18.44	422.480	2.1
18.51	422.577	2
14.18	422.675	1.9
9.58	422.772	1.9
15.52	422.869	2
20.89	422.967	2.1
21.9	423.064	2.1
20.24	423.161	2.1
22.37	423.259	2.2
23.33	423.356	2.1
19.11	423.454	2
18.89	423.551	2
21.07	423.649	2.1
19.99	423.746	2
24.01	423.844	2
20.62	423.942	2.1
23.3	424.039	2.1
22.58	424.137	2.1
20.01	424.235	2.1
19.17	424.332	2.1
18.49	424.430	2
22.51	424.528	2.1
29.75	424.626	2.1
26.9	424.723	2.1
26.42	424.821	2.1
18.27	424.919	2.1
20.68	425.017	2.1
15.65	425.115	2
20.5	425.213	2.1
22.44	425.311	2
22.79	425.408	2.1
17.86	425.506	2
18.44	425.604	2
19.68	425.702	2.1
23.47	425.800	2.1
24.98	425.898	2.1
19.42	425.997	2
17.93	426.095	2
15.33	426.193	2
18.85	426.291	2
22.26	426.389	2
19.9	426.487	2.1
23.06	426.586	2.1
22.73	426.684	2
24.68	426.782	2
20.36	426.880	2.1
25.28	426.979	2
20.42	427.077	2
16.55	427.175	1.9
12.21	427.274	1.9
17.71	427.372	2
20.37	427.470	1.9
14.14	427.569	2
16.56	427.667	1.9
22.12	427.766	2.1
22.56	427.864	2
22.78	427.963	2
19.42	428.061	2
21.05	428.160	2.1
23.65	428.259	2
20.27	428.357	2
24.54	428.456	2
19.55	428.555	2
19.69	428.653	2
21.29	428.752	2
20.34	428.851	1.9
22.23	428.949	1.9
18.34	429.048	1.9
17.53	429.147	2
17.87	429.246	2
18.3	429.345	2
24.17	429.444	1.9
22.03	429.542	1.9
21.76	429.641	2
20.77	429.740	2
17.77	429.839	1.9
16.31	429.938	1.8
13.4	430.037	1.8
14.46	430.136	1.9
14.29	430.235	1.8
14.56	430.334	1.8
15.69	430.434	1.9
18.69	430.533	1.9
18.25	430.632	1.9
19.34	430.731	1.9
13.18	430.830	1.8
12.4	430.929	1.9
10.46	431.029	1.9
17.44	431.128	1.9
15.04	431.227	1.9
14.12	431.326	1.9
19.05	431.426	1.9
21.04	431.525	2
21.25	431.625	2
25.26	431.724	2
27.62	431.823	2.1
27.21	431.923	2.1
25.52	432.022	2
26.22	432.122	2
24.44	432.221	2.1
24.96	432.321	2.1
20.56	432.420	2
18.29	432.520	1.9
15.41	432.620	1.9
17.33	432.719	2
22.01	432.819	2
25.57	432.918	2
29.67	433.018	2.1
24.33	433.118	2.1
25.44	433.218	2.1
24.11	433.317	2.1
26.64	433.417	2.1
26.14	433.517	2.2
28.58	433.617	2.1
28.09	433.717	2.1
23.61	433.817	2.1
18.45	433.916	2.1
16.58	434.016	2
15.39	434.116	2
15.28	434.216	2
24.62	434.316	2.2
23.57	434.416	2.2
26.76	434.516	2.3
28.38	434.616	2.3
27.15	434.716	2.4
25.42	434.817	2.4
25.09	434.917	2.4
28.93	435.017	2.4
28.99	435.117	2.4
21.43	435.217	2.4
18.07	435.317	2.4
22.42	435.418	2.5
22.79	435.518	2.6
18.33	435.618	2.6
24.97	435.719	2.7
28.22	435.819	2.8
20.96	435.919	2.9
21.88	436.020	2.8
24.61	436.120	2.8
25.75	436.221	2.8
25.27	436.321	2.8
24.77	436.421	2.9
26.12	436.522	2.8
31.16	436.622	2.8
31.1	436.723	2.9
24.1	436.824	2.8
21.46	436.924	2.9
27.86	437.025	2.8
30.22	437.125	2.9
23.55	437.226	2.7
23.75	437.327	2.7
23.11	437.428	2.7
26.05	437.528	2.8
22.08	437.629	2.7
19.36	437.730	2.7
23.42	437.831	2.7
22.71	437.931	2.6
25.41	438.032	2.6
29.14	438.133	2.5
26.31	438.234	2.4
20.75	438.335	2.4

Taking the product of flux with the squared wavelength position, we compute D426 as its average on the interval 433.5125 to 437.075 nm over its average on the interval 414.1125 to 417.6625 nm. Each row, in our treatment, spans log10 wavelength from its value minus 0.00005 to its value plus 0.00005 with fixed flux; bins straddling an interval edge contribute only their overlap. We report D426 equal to 1.15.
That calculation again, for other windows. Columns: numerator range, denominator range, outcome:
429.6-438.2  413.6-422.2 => 1.05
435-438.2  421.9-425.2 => 1.26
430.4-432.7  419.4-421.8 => 0.88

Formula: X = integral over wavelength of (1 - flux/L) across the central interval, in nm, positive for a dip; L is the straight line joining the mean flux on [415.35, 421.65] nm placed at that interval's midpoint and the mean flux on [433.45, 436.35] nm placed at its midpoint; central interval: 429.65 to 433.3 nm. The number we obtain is 0.591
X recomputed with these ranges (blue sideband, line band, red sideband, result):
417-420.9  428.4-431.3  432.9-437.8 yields 0.73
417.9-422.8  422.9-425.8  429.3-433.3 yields 0.04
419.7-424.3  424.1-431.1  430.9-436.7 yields 0.79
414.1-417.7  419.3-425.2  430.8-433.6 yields 0.15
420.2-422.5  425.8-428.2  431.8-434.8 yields 0.33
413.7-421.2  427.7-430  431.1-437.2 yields 0.29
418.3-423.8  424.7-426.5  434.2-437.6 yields 0.18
